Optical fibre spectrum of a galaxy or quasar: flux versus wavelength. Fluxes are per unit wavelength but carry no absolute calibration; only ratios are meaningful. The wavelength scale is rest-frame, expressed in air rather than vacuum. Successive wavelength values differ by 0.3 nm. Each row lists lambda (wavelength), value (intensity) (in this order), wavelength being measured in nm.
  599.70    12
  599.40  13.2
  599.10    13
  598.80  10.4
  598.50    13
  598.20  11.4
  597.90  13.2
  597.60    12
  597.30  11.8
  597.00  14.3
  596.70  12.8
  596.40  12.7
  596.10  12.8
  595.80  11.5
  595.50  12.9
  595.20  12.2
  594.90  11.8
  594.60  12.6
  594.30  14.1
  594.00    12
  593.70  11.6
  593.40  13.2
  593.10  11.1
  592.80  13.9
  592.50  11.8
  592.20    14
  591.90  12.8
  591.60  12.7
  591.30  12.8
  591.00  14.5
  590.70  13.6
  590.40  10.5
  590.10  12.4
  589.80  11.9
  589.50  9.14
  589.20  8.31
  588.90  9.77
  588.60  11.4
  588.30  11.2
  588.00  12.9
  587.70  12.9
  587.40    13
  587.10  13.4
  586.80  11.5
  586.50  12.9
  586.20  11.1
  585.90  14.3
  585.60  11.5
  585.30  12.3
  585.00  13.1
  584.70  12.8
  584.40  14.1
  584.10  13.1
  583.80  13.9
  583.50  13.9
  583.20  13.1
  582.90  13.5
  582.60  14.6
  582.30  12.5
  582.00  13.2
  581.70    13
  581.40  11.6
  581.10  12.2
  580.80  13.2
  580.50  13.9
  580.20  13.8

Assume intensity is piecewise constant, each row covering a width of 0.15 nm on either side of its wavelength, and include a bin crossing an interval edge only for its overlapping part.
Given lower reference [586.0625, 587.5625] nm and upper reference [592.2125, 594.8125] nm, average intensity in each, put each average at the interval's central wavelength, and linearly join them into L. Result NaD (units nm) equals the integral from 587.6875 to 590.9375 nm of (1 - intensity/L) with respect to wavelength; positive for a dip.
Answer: 0.31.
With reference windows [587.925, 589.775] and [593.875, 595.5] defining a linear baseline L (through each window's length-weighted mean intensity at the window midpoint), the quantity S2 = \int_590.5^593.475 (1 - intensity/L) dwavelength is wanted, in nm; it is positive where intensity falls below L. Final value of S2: -0.36 nm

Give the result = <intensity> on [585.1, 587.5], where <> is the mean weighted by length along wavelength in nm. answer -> 12.5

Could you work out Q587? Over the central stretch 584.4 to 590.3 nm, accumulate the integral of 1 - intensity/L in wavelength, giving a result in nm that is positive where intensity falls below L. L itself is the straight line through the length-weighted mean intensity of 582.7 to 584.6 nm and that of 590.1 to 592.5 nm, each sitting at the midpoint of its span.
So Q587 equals 0.592 nm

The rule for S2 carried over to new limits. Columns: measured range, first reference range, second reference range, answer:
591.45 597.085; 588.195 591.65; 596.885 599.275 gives -0.330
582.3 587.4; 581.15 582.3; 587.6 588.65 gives -0.290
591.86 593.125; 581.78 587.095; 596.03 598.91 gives -0.019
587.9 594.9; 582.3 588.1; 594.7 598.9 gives 0.324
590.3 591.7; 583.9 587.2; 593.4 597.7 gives -0.031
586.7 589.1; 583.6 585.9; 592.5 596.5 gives 0.175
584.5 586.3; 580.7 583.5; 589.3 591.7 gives 0.010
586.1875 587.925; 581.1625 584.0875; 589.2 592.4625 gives 0.012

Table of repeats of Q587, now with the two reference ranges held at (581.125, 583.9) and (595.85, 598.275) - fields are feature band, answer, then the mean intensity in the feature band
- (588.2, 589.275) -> 0.224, 10.3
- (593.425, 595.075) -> 0.033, 12.5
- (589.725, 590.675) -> 0.077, 11.8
